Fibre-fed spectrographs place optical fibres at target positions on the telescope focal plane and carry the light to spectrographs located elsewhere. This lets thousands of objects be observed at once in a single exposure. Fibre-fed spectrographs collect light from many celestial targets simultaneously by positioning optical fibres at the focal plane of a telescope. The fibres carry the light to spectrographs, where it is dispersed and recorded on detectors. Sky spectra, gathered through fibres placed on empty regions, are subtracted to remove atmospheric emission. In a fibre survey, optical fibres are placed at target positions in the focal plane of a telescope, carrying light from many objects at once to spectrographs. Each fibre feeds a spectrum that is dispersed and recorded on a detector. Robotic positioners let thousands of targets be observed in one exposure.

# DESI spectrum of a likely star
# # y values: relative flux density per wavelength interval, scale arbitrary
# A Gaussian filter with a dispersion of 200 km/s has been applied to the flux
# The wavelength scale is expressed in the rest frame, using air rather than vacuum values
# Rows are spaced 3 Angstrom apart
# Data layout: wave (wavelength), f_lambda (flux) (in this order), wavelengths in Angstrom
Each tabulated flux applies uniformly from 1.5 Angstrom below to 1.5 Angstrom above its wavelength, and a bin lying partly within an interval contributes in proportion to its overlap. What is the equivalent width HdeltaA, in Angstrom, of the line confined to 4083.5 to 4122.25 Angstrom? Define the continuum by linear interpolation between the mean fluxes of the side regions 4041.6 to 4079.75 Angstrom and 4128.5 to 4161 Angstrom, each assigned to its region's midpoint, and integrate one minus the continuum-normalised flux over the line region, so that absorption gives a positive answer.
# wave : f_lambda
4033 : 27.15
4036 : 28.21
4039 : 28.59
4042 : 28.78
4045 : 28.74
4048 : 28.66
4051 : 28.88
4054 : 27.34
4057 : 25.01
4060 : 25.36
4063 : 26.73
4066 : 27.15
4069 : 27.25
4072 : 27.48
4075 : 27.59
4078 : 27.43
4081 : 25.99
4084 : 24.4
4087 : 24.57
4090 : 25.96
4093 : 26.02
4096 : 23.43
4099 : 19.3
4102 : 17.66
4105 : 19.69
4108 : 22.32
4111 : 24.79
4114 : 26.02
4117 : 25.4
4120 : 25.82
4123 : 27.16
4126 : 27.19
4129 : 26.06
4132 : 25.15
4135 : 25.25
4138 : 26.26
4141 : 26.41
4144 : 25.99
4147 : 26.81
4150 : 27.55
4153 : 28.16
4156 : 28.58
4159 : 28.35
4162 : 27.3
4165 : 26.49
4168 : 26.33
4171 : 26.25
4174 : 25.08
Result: 5.1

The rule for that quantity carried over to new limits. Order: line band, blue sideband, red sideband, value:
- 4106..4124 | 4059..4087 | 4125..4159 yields 1.1 Angstrom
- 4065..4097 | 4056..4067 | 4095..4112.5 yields -3.2 Angstrom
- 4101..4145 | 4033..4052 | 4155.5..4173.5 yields 4.3 Angstrom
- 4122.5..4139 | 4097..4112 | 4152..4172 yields -1.7 Angstrom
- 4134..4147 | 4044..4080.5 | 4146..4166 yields 0.7 Angstrom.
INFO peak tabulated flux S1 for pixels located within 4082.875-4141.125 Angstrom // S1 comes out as 27.19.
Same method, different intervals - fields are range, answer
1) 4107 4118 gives 26.02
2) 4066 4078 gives 27.59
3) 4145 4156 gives 28.58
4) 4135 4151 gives 27.55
